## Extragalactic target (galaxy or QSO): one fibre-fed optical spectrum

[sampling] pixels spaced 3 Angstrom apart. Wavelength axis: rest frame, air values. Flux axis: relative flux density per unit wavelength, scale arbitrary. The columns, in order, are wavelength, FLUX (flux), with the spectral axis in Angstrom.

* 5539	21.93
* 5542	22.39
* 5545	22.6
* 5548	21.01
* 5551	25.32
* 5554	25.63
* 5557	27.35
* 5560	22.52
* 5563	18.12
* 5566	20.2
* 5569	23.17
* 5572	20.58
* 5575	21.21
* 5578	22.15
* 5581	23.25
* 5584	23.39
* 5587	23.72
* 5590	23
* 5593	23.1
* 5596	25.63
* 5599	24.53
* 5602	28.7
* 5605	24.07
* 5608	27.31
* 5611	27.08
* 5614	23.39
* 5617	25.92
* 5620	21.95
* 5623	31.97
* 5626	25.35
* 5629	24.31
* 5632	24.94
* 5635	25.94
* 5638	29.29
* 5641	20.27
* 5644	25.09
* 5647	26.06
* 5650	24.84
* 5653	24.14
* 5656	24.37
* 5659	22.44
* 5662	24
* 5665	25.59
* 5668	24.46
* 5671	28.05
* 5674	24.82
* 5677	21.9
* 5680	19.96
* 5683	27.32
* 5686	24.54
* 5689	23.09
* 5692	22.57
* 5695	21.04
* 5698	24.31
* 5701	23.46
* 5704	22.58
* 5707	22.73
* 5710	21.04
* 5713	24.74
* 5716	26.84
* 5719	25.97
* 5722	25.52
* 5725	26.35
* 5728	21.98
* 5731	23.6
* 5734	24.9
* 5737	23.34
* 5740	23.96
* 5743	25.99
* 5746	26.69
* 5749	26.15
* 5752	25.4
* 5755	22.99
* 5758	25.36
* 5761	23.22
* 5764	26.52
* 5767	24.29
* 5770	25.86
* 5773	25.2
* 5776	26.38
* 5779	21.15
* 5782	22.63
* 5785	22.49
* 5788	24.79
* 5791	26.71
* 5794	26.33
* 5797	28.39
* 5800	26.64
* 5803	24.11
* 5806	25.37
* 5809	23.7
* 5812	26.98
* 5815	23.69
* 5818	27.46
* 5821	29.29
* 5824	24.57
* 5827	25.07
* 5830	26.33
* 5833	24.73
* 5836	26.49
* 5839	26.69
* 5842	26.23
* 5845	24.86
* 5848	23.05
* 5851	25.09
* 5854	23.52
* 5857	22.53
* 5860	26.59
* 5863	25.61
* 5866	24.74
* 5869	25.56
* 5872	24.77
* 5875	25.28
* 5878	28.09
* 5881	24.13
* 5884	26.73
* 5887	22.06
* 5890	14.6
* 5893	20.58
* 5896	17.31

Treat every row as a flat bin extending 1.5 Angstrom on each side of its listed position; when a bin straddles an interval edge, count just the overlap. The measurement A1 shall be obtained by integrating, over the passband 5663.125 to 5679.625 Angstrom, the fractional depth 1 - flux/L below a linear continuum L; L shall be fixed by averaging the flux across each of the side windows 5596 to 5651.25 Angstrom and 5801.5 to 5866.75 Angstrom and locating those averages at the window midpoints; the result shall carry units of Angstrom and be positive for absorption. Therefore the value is 0.6 Angstrom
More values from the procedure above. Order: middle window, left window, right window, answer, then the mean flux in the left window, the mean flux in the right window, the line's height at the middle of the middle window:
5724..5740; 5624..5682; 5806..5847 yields 0.8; 24.6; 25.8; 25.1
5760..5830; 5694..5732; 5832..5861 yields -2.1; 23.9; 25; 24.5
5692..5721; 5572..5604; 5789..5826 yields 1.6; 23.7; 26.1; 25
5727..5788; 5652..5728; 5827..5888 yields 0.1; 24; 25.2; 24.5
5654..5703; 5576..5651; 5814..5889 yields 2.4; 25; 25.3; 25.1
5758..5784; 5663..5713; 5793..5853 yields 0.5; 23.6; 25.7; 24.9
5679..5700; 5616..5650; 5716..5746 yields 1.5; 25.5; 24.8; 25.1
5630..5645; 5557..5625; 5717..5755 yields -0.5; 23.9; 24.9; 24.3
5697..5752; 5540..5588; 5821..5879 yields -0.7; 22.6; 25.3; 24.2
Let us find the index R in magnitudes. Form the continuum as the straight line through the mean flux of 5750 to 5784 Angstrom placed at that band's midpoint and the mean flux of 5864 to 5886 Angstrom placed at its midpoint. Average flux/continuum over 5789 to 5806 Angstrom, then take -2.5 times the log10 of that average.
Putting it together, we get -0.07 mag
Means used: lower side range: 24.5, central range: 26.3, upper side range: 25.5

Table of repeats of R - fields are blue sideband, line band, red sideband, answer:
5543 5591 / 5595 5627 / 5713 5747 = -0.12 mag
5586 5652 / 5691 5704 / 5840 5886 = 0.11 mag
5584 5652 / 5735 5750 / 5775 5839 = 0.01 mag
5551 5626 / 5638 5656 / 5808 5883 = -0.01 mag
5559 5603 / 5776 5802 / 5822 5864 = -0.01 mag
